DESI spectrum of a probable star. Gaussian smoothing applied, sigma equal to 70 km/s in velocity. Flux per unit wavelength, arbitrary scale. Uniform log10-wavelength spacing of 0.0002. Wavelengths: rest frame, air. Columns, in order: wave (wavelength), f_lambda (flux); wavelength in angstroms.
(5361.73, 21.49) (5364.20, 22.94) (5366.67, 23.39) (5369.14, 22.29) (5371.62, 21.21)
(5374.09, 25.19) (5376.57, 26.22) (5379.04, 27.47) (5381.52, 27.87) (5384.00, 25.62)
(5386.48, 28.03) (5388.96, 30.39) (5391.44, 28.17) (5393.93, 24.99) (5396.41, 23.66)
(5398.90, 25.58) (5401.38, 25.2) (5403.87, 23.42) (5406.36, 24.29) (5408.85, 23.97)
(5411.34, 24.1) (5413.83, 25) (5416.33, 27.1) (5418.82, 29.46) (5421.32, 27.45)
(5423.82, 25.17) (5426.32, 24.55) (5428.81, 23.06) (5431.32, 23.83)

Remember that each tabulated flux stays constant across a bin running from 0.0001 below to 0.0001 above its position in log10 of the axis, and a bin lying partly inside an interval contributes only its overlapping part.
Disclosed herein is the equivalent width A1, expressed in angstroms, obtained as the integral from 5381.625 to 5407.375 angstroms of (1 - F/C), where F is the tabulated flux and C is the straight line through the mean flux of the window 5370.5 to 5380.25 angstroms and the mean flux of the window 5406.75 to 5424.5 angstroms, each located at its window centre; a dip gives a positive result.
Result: -0.5 angstroms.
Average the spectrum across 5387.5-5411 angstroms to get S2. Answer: 25.5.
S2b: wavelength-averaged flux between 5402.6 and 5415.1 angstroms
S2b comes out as 24.2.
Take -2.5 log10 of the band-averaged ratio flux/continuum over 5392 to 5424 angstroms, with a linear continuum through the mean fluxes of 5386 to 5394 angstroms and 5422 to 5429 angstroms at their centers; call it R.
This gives 0.04 mag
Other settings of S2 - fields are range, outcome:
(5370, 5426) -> 25.8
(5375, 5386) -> 26.8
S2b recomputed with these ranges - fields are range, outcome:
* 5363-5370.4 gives 22.9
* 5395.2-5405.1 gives 24.5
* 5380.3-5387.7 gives 27.2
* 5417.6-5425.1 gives 27.3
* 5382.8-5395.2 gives 27.4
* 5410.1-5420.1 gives 26.4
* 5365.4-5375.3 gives 23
